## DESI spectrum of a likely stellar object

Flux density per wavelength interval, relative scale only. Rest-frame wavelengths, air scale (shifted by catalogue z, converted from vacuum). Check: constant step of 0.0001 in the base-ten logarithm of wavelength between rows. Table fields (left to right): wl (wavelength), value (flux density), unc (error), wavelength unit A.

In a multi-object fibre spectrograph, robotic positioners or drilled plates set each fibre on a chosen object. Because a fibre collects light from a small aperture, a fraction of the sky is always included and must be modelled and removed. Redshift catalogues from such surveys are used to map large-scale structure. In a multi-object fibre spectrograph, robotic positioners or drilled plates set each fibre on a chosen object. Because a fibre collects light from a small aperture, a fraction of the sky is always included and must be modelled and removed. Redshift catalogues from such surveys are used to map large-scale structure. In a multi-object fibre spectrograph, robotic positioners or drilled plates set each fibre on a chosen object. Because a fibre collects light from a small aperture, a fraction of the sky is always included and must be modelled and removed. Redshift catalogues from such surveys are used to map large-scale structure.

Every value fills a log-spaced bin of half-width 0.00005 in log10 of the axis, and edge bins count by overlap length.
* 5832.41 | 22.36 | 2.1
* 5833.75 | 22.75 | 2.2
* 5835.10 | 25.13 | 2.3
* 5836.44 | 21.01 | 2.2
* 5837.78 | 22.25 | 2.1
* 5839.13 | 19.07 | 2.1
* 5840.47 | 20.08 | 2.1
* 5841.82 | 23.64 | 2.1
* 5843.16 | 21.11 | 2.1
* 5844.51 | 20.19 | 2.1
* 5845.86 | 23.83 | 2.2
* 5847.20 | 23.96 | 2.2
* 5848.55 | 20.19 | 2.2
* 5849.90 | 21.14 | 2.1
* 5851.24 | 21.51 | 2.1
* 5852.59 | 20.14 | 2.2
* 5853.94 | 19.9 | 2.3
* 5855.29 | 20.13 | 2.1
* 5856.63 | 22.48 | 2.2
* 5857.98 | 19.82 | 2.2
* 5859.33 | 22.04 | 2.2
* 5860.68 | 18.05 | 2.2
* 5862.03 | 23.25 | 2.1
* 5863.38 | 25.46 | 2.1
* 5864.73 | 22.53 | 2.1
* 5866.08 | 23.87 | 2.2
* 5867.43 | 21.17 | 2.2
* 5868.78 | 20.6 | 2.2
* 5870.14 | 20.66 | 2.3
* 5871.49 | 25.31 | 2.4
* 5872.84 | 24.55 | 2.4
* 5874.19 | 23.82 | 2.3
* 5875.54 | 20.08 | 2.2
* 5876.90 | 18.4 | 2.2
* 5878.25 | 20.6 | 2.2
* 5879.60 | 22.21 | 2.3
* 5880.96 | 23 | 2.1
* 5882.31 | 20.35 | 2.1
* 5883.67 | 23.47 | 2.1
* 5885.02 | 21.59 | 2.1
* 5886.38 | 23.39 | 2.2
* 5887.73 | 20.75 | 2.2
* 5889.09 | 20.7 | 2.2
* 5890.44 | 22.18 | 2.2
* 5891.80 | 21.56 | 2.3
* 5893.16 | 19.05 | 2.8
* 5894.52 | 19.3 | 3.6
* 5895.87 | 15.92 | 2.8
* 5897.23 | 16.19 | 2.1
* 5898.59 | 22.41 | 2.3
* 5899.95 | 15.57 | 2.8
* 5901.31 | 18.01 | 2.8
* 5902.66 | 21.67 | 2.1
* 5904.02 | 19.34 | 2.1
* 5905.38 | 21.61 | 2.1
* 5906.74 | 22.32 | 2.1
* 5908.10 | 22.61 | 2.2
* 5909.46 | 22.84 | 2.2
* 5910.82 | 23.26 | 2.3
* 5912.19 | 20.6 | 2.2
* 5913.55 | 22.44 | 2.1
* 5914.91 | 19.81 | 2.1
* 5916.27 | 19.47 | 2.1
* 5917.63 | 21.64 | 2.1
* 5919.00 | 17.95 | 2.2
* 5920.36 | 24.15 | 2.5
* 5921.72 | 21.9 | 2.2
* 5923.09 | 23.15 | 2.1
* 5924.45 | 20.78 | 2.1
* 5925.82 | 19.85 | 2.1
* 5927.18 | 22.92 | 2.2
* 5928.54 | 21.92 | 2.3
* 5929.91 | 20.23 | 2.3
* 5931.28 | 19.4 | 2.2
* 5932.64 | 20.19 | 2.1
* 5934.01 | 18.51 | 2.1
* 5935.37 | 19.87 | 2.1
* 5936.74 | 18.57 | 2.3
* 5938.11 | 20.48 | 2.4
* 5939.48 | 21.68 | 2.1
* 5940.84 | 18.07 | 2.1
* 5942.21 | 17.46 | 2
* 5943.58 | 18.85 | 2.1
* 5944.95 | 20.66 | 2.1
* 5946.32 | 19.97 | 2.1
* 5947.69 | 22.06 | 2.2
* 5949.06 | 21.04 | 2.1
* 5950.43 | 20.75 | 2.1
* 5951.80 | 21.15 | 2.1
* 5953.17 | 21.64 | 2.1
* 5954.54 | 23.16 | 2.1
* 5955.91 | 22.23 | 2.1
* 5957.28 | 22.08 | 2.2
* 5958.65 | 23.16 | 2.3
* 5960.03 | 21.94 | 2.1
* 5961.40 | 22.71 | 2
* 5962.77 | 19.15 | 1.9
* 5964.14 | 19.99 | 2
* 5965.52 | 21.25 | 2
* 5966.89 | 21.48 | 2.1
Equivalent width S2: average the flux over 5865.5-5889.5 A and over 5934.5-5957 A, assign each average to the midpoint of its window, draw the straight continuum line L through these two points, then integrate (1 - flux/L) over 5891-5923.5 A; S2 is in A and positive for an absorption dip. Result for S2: 1.2 A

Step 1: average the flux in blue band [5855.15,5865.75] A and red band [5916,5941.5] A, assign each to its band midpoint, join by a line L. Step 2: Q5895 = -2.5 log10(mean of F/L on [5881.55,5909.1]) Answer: 0.04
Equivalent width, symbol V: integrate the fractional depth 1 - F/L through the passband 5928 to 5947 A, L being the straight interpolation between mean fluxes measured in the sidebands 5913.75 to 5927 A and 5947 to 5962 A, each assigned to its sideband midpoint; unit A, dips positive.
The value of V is 1.6 A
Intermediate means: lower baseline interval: 21.1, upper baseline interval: 22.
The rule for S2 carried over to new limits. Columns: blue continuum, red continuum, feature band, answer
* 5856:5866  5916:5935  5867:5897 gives 0.6 A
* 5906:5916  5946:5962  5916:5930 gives 0.3 A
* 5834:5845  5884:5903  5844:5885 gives -1.8 A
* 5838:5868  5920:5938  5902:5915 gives -0.5 A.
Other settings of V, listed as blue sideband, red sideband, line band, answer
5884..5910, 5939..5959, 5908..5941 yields -0.4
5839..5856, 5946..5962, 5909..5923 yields 0.1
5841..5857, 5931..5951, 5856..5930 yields -2.0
